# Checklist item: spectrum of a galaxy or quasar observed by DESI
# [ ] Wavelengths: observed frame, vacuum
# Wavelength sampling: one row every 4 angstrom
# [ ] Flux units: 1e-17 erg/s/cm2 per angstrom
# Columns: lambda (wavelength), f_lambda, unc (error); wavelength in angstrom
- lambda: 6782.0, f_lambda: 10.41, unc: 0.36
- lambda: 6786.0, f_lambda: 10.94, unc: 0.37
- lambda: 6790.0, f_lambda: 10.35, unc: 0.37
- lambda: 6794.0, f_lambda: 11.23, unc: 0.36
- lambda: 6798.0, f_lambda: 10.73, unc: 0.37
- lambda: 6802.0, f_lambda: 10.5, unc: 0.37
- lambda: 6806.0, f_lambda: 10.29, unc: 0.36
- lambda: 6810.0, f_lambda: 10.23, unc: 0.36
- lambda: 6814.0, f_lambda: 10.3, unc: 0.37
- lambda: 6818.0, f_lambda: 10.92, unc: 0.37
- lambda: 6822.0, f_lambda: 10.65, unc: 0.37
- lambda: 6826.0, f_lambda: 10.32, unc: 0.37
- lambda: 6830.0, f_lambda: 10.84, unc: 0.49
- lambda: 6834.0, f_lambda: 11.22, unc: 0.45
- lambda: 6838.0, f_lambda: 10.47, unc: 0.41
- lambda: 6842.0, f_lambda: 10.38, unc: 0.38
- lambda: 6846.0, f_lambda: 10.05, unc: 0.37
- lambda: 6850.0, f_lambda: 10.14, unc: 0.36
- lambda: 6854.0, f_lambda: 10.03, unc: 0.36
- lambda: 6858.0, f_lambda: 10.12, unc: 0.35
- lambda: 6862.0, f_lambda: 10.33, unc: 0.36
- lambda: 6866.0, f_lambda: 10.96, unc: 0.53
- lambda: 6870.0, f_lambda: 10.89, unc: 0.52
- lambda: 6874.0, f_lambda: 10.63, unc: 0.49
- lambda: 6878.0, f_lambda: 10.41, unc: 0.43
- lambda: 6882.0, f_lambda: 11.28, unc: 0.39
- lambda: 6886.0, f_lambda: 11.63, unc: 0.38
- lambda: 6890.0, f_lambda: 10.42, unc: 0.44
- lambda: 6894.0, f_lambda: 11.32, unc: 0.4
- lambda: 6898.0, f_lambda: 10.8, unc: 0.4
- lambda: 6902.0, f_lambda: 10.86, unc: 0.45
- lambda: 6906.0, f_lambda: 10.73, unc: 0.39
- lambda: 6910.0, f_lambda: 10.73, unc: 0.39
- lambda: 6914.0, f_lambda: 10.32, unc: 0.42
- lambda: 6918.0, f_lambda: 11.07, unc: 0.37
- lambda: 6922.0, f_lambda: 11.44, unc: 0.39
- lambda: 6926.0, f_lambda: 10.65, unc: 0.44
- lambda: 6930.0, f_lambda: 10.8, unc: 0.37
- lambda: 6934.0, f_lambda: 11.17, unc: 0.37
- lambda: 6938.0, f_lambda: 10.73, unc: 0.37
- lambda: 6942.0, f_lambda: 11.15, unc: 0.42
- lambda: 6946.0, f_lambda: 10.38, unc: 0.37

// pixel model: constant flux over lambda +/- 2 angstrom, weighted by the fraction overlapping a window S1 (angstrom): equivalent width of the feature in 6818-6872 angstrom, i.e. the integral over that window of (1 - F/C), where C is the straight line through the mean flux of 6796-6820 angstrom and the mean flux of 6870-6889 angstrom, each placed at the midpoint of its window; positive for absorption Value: 1.1 angstrom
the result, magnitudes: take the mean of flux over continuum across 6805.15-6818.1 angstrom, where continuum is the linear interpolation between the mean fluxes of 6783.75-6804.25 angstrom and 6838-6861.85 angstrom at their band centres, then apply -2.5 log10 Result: 0.02 mag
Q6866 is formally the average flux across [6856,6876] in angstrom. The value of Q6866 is 10.6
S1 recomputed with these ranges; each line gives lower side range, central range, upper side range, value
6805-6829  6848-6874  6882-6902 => 0.92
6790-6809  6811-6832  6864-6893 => 0.23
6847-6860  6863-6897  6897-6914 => -1.65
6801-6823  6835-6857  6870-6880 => 0.59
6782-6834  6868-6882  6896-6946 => 0.03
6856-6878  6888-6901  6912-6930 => -0.16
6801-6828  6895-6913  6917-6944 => 0.15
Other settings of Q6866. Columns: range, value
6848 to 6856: 10.1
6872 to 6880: 10.5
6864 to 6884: 10.8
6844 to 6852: 10.1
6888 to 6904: 10.9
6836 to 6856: 10.2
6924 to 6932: 10.7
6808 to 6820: 10.5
